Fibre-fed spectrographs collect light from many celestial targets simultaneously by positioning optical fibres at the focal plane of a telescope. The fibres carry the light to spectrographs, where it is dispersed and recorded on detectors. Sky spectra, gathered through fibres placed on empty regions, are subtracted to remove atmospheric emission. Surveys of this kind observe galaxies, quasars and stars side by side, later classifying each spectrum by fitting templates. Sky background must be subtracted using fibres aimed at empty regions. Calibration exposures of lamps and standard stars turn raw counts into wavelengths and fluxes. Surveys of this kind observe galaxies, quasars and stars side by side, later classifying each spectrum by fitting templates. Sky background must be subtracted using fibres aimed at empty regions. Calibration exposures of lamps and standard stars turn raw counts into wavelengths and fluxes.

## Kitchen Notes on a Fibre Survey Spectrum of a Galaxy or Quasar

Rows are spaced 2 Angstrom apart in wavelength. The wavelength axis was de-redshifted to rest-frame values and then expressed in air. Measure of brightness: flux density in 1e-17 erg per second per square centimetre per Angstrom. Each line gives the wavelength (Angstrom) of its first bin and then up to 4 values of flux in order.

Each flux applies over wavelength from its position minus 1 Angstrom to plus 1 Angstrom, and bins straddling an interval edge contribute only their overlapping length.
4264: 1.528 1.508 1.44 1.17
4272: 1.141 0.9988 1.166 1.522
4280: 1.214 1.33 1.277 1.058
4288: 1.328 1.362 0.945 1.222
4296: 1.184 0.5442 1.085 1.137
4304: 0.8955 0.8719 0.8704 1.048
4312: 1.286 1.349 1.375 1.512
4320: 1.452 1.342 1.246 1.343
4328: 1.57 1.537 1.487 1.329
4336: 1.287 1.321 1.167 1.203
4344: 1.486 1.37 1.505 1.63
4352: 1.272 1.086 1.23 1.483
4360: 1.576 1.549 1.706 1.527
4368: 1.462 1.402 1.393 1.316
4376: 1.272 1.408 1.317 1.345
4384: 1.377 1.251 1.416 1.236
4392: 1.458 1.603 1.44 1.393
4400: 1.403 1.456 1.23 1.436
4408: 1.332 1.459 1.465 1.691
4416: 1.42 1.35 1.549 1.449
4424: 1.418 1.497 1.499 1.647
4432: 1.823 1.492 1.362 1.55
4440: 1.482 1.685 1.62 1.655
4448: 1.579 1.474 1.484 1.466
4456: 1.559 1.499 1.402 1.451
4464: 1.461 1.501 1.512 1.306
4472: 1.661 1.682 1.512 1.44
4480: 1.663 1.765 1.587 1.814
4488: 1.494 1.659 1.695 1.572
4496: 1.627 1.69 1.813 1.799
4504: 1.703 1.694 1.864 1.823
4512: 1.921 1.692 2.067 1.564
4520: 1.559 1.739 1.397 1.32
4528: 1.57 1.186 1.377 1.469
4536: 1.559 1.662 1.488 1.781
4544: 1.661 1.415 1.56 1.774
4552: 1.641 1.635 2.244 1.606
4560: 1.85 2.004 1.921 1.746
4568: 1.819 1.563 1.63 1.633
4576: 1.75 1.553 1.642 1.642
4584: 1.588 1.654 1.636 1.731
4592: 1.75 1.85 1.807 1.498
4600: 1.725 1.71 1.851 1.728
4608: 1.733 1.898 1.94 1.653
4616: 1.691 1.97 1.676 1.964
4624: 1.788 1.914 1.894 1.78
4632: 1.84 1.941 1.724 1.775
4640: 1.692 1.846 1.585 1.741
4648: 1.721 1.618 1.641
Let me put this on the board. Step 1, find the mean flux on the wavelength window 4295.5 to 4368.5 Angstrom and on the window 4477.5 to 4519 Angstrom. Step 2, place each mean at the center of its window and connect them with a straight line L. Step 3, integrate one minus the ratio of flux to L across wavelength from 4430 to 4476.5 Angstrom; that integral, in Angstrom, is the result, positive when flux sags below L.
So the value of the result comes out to 2.0 Angstrom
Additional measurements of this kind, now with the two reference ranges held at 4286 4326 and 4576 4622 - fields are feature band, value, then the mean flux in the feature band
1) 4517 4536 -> 1.4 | 1.47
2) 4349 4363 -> -1.6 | 1.4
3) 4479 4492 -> -1.3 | 1.67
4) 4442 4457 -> -1.2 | 1.56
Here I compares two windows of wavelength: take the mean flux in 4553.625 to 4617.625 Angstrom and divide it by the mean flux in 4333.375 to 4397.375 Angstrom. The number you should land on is 1.26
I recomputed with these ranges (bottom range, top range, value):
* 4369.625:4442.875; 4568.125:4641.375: 1.21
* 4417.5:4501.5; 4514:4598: 1.06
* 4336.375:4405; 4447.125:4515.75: 1.16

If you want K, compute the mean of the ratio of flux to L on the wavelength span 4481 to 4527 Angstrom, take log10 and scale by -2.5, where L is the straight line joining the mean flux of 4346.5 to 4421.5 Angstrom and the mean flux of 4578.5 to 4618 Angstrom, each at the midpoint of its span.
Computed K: -0.07 mag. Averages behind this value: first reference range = 1.42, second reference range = 1.73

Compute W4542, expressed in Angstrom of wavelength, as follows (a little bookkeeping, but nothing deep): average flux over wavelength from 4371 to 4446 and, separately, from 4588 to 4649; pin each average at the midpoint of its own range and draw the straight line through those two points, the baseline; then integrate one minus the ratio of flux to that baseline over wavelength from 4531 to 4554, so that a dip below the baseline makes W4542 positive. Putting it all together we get 1.1 Angstrom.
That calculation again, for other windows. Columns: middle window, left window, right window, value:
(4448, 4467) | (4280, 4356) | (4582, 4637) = 0.2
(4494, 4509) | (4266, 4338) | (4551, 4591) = -1.2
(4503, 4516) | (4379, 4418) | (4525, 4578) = -1.8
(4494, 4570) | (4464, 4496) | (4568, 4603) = -2.3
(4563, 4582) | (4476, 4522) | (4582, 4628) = 0.6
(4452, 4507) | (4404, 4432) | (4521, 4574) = -1.2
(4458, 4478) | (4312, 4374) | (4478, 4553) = 1.0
